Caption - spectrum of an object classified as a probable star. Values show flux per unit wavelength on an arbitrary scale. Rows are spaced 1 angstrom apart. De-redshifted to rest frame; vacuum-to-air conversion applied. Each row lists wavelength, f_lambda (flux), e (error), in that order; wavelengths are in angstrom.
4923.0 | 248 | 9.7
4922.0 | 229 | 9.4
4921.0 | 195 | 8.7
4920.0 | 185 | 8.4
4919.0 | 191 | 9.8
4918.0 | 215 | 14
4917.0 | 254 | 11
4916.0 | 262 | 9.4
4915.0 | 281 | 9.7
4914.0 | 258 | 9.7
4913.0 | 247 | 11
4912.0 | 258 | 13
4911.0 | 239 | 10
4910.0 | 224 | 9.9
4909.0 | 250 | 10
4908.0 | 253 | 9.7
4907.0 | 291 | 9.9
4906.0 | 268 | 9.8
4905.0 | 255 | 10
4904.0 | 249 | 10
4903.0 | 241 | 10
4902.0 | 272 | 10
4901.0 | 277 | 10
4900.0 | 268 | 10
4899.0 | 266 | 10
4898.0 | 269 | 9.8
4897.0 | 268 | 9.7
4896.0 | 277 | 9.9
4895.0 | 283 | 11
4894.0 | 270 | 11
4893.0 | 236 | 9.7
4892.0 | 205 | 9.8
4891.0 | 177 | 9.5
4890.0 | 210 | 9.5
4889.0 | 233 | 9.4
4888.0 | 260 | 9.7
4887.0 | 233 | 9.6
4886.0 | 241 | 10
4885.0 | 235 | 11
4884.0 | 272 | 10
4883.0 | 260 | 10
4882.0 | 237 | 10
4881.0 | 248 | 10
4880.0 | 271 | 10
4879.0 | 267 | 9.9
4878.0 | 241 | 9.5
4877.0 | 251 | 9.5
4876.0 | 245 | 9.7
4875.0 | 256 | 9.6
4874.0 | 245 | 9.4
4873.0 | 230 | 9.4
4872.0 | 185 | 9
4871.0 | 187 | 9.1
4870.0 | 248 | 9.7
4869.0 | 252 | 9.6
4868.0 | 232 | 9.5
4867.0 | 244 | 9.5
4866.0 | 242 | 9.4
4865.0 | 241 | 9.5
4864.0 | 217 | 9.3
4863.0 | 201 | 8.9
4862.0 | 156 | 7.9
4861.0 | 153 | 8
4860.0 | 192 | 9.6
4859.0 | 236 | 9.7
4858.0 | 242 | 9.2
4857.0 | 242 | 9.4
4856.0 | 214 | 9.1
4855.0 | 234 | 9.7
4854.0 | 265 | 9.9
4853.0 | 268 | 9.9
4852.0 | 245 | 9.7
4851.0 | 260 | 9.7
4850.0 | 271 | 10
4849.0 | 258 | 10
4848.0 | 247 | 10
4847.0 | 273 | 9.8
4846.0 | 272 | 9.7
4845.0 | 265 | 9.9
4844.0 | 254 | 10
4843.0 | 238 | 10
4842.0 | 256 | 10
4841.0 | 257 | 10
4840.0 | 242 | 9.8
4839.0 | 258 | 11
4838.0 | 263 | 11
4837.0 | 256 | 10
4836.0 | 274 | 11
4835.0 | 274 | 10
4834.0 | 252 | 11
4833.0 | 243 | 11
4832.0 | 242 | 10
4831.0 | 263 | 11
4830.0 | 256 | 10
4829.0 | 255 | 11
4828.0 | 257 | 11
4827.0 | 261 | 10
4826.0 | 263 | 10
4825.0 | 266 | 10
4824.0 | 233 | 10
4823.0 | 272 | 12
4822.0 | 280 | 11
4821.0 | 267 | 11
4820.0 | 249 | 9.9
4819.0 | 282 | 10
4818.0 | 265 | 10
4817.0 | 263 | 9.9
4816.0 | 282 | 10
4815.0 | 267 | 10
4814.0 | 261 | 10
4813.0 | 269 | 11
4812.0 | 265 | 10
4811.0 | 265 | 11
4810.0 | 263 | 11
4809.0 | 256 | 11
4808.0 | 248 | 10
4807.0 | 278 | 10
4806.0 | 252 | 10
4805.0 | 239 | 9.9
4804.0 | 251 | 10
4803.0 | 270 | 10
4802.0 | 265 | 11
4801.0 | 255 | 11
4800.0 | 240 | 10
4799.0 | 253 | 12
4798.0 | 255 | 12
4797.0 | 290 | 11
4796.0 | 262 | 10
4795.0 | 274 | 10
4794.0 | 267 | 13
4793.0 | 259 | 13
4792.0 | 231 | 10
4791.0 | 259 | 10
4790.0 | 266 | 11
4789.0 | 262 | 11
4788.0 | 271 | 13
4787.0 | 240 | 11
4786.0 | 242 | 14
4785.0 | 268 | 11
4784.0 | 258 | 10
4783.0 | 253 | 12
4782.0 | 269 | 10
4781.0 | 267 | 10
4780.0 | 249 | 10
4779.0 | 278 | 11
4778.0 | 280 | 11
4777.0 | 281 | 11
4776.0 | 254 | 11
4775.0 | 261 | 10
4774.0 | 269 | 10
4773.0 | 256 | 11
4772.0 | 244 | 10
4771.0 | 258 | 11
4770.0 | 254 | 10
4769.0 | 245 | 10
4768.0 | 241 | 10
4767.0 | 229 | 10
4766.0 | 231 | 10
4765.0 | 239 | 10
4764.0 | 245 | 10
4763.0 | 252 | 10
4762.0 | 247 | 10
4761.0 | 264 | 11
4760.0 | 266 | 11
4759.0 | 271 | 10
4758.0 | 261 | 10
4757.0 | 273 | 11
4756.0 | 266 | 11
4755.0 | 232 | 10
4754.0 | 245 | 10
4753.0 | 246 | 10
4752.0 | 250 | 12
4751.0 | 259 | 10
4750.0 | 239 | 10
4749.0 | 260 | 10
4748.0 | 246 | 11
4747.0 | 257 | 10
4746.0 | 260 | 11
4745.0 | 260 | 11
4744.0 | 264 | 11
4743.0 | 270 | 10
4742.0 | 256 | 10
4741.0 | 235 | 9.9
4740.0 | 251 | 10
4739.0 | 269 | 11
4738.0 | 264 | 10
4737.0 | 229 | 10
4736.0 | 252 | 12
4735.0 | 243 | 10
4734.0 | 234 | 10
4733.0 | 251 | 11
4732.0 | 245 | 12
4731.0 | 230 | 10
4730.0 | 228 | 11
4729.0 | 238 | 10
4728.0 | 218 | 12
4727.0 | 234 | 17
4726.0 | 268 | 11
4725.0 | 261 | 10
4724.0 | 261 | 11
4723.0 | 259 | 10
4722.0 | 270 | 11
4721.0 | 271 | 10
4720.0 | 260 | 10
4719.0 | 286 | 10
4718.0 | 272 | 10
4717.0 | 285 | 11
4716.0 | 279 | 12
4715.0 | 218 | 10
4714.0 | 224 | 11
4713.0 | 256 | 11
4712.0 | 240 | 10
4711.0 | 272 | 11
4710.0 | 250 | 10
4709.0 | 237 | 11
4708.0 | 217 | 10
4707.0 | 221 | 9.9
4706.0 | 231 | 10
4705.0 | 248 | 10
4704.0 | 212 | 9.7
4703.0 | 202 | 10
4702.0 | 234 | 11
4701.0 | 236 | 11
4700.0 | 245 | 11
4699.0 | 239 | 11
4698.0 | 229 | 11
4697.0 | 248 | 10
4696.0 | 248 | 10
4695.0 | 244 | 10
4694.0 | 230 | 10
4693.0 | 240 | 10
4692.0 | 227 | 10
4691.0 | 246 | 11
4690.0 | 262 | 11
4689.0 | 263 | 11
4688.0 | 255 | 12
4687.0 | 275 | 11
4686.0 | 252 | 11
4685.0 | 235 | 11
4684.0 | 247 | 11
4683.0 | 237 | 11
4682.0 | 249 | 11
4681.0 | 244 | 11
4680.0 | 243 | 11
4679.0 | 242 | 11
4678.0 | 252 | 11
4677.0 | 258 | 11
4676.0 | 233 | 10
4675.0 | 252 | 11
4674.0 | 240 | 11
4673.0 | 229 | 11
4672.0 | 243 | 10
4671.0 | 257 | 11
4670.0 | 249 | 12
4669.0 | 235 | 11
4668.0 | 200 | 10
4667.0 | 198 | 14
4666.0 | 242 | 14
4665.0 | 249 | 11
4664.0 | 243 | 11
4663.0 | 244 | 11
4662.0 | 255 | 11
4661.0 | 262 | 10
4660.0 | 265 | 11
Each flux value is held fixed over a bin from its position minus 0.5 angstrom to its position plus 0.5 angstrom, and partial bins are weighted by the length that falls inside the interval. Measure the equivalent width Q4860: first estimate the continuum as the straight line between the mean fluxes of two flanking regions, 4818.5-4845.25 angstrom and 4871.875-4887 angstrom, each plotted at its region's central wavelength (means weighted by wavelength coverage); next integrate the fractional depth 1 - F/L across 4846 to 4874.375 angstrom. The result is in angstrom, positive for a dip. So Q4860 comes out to 2.2 angstrom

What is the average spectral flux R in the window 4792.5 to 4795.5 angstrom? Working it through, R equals 267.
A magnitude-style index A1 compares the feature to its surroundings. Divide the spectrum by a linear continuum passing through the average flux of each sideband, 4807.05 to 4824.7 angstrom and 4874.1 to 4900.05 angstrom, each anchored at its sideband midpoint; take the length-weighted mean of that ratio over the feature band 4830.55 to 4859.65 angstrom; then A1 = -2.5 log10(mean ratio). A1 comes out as 0.02 mag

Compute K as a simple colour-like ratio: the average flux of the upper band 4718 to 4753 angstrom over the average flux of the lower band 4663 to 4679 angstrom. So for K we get 1.06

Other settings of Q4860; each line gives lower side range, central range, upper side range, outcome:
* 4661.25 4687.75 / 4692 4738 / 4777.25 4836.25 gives 0.7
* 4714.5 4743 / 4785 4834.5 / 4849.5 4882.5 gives -3.7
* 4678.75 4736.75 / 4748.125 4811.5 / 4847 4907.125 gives -3.3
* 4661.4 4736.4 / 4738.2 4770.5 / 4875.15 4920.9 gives -1.0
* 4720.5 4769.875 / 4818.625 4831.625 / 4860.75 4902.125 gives -0.9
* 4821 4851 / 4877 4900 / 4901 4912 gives 0.7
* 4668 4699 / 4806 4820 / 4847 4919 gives -1.2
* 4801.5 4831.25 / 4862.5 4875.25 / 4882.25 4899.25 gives 1.1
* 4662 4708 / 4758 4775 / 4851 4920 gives -0.8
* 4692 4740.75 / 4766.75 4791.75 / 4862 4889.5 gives -1.6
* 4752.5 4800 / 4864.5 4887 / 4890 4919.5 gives 0.9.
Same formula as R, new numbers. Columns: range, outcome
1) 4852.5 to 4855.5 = 256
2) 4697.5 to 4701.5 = 237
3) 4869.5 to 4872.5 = 207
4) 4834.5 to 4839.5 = 265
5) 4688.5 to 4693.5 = 248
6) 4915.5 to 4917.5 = 258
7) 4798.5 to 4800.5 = 246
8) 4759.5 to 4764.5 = 255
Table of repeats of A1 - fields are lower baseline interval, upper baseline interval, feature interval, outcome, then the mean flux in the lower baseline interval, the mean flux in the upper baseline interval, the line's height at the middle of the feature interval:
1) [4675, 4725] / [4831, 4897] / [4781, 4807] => -0.06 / 247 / 242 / 244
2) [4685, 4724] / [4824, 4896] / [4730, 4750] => -0.02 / 247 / 244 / 246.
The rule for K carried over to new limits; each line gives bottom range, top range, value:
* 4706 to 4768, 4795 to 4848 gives 1.04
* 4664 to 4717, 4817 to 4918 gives 1.03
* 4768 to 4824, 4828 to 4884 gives 0.93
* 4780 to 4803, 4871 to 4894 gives 0.92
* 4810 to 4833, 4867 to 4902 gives 0.94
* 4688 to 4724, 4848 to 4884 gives 0.96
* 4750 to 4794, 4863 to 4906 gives 0.96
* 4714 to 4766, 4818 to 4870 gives 0.98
